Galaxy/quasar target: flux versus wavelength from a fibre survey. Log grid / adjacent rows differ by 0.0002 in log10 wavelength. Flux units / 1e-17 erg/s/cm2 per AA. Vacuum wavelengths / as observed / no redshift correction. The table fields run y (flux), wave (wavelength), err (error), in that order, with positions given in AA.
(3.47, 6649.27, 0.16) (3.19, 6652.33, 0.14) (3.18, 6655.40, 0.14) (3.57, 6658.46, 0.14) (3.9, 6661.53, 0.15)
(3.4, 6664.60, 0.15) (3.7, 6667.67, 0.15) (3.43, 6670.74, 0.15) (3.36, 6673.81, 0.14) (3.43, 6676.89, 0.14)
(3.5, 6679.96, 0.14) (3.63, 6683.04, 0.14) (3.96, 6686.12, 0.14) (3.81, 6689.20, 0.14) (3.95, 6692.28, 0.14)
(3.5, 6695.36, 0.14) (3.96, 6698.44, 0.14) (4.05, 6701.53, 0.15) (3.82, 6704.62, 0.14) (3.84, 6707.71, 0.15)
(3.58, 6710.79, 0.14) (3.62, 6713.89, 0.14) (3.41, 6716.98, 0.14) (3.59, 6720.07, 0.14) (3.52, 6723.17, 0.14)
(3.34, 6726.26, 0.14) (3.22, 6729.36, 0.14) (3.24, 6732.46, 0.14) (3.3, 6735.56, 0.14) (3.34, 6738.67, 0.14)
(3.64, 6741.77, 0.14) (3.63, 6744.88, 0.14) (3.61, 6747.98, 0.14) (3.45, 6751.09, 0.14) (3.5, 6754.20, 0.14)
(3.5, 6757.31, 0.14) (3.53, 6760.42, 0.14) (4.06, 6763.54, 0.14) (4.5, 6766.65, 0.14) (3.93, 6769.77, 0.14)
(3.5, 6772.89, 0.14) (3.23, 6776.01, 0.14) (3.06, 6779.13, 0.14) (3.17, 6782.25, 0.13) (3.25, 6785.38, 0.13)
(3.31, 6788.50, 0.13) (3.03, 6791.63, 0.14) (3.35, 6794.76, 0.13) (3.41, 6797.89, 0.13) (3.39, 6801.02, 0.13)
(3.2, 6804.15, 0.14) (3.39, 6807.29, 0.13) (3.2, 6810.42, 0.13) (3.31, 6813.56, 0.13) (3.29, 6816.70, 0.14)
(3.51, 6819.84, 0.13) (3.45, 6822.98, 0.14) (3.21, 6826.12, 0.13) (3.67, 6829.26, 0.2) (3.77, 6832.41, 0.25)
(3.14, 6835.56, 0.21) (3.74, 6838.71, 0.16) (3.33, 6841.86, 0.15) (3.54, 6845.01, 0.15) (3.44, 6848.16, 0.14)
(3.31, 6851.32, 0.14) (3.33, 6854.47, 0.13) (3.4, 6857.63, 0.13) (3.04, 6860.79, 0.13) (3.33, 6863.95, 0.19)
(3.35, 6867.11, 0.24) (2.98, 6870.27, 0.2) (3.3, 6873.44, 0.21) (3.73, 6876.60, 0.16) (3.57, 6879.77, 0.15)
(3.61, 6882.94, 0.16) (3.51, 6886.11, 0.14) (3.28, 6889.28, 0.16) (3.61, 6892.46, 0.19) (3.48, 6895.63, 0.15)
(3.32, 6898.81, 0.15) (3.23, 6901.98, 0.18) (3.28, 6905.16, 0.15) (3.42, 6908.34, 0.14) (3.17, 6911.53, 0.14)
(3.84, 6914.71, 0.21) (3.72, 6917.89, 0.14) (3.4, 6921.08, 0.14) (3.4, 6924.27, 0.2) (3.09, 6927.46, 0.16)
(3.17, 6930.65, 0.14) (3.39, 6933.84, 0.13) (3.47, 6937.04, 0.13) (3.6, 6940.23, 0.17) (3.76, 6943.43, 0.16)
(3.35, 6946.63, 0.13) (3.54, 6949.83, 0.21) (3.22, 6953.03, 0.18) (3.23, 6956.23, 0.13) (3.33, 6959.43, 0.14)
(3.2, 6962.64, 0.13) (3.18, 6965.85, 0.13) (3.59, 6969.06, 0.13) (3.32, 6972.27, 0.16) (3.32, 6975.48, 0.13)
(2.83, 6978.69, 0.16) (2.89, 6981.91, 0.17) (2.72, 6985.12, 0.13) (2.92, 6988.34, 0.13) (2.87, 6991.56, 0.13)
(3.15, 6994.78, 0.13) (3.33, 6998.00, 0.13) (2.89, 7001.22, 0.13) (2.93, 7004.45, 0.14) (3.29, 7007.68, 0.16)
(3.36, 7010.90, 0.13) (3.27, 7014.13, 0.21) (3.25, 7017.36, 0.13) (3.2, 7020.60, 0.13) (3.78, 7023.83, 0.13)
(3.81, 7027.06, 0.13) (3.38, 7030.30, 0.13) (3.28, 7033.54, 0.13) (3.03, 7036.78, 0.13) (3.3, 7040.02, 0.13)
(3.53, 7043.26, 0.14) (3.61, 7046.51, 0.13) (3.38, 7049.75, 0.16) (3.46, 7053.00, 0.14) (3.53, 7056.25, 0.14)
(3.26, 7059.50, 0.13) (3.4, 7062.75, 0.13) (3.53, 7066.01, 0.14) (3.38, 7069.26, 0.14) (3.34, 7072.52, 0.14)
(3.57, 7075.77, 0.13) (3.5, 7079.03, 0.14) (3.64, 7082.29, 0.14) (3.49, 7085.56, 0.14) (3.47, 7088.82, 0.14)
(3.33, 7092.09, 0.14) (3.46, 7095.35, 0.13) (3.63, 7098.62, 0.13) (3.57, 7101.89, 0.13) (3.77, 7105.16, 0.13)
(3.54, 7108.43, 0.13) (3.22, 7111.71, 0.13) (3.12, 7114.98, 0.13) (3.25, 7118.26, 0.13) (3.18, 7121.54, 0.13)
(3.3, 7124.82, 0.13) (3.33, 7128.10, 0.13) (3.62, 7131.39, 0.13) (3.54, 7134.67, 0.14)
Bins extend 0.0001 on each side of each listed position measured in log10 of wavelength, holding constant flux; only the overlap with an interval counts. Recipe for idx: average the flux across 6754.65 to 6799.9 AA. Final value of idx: 3.49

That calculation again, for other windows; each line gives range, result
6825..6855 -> 3.46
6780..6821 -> 3.29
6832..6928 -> 3.41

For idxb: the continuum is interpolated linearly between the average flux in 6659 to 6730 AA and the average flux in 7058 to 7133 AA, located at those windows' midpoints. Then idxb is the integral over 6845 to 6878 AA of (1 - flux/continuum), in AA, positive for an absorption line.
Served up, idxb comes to 2.1 AA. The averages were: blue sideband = 3.64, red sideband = 3.43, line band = 3.33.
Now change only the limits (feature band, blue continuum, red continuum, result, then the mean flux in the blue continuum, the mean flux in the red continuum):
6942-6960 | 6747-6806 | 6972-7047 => -0.71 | 3.47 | 3.21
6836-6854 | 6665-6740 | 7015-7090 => 0.42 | 3.59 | 3.44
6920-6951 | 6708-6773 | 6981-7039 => -1.10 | 3.58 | 3.19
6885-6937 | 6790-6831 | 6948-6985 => -2.10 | 3.34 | 3.22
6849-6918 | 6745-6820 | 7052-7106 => 1.32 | 3.45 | 3.49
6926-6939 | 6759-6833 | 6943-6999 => -0.17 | 3.44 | 3.2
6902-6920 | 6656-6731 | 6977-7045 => -0.72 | 3.62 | 3.19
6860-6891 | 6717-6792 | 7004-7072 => 0.56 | 3.48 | 3.39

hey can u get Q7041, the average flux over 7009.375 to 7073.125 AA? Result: 3.4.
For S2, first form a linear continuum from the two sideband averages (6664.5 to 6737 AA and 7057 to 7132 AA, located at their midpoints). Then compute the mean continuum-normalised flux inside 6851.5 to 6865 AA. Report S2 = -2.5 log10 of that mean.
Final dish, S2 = 0.080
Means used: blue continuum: 3.59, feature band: 3.28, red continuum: 3.43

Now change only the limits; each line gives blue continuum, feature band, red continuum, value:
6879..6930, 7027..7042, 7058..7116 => 0.043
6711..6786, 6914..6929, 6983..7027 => -0.060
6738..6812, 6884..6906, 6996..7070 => 0.006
